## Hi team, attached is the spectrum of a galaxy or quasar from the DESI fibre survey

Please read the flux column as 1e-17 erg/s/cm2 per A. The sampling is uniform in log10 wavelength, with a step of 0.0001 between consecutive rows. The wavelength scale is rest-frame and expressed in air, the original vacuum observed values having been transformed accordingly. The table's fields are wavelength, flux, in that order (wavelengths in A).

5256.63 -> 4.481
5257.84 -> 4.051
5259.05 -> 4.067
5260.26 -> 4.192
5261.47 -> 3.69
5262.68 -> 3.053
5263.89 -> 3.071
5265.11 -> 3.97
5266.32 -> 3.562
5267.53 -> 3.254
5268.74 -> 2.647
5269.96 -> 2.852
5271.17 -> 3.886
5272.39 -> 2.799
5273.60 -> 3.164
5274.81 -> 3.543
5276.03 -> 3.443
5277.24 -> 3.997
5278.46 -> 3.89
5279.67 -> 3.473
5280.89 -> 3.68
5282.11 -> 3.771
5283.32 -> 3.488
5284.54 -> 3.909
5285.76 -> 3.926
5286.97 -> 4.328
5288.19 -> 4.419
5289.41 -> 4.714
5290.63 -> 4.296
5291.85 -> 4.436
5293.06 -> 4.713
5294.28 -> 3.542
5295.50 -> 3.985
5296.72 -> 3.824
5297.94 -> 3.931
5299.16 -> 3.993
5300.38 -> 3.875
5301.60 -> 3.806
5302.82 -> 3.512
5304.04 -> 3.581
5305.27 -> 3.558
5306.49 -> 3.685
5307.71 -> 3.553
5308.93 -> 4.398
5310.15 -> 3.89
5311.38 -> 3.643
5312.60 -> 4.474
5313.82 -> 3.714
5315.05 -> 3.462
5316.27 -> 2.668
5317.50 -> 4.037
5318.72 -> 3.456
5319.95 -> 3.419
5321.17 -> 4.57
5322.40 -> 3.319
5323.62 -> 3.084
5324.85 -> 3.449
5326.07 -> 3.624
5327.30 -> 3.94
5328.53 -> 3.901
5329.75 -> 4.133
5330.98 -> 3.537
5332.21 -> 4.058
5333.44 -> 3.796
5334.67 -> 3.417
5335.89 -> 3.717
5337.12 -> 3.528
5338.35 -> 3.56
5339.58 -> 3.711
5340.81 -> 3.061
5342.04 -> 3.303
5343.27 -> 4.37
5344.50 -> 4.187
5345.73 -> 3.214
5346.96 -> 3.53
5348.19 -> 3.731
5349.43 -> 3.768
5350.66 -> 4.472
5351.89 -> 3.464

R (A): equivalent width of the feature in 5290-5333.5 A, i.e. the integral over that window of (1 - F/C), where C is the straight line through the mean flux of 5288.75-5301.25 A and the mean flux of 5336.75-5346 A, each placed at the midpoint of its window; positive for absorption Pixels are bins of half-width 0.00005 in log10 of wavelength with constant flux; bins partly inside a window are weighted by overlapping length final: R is 1.6 A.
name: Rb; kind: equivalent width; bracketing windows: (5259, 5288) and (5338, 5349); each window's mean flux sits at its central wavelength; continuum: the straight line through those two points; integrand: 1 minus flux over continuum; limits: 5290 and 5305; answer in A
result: -1.5 A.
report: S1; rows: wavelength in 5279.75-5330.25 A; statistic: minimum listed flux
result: 2.668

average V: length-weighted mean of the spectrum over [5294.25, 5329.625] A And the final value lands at 3.73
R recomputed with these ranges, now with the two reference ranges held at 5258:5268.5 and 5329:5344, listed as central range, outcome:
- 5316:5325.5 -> 0.36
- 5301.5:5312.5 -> -0.35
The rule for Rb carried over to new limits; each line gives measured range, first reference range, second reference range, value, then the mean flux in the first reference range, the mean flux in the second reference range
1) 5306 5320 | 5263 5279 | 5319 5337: -0.4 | 3.38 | 3.7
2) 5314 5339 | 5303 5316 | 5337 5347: 0.3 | 3.76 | 3.62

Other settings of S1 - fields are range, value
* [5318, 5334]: 3.084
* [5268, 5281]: 2.647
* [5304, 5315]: 3.553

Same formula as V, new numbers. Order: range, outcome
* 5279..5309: 3.93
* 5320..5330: 3.72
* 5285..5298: 4.2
